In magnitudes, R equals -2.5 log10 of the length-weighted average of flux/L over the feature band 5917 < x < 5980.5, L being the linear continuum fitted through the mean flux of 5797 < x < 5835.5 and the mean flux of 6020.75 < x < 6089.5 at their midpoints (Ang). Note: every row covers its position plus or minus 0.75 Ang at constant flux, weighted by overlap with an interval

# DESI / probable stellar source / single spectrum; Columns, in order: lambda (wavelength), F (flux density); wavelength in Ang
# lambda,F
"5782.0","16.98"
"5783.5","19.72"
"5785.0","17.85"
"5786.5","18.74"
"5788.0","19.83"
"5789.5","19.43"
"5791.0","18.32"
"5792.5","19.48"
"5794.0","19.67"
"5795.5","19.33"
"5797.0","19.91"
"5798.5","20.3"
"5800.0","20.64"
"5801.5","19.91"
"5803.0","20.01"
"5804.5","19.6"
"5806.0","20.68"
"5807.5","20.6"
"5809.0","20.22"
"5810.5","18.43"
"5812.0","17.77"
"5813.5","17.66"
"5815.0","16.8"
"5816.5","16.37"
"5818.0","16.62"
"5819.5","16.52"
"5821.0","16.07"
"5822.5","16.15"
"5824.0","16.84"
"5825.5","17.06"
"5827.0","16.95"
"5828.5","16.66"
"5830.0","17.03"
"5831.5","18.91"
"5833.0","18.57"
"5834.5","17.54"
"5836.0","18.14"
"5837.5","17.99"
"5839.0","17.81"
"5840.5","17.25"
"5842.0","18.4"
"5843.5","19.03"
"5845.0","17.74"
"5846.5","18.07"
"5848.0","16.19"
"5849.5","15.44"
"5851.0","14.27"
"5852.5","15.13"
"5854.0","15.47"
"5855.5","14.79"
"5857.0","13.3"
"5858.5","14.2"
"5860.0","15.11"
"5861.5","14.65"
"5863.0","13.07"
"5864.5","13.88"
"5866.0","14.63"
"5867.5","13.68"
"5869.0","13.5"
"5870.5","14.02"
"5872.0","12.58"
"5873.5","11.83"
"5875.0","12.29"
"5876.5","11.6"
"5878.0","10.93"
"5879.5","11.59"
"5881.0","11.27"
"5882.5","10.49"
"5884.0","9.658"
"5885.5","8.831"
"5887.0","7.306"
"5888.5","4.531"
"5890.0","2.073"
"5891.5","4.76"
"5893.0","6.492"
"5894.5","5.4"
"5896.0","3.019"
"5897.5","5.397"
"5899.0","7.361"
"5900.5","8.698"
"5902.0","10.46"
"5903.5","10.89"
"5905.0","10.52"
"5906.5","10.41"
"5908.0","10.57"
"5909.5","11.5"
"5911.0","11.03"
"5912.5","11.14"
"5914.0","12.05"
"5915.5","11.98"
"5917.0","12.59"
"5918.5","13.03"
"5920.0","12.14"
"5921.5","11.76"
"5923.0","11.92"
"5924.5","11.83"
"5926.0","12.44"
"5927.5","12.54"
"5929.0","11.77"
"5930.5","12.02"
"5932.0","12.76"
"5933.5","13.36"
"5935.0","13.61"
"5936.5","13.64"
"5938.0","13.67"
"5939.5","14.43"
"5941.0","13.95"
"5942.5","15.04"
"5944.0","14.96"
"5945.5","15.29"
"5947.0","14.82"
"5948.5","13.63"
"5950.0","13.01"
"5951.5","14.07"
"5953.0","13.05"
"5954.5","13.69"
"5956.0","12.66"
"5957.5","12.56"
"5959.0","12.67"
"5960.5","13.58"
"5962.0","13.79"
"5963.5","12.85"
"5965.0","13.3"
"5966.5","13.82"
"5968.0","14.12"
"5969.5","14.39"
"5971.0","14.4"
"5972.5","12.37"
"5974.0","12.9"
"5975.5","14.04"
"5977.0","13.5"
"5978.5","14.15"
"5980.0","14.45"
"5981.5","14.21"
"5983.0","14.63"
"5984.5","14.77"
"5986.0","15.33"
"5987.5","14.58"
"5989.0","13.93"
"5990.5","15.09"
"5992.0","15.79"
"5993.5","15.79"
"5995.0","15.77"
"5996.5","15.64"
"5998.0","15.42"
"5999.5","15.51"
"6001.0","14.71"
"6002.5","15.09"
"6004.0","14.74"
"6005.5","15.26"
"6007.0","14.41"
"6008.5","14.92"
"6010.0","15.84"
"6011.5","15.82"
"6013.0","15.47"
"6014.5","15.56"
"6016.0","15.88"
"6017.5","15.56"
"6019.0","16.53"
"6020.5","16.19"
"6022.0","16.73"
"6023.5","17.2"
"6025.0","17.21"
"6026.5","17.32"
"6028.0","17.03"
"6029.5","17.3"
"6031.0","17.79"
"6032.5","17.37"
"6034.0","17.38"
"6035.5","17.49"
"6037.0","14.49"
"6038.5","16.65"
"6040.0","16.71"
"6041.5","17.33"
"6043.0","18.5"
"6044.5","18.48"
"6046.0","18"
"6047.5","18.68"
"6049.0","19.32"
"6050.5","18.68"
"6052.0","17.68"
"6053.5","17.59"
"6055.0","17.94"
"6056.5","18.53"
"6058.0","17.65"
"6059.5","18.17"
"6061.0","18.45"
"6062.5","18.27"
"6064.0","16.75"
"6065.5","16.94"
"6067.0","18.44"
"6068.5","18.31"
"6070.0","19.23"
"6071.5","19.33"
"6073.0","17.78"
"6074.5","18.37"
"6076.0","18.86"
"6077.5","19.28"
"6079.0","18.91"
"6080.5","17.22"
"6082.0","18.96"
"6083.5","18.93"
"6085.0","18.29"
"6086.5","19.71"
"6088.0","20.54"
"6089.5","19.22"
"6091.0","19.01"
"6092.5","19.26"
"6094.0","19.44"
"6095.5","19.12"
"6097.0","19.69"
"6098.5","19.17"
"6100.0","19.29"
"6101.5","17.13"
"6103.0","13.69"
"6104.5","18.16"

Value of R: 0.33 mag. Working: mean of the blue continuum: 18.2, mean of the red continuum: 18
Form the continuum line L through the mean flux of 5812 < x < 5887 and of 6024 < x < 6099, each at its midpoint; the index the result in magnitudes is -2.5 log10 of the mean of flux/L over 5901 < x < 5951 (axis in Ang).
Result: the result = 0.28 mag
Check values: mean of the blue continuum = 15.1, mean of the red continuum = 18.2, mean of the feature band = 12.6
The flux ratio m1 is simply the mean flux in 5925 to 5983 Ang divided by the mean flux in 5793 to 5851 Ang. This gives 0.75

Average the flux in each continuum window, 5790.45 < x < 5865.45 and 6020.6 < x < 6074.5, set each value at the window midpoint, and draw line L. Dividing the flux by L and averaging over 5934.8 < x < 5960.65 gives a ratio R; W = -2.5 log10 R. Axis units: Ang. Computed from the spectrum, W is 0.26 mag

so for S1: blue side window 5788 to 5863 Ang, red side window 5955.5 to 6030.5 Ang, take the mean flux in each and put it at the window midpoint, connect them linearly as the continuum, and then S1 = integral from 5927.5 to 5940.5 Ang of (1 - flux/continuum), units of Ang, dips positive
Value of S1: 2.2 Ang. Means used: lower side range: 17.6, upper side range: 14.9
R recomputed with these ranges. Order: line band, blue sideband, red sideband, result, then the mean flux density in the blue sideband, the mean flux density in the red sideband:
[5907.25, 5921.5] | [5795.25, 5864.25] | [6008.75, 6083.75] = 0.42 mag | 17.3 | 17.5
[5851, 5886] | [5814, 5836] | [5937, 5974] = 0.23 mag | 17.1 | 13.7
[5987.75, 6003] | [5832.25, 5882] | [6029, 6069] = 0.11 mag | 14.9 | 17.7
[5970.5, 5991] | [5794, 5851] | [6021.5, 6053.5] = 0.24 mag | 18.1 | 17.5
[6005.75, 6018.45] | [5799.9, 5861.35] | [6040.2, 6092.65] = 0.18 mag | 17.3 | 18.4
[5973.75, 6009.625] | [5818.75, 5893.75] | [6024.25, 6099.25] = 0.14 mag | 14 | 18.2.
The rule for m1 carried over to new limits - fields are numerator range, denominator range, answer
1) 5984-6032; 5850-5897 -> 1.42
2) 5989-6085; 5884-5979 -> 1.47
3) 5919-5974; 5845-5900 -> 1.17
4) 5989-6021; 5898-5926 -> 1.39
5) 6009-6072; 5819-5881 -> 1.13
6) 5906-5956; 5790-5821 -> 0.68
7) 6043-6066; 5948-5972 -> 1.34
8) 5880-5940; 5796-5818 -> 0.53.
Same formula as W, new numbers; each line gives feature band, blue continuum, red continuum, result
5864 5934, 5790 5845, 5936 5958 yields 0.422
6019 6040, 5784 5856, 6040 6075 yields 0.076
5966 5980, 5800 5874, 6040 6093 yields 0.273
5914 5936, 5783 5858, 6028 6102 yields 0.407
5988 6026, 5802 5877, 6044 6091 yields 0.150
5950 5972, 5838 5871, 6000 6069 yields 0.210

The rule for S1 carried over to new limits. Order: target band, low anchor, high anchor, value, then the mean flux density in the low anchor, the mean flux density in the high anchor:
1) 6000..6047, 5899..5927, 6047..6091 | -0.1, 11.3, 18.5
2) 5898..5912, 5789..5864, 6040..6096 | 6.1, 17.5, 18.5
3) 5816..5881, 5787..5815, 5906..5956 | 6.2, 19.5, 12.8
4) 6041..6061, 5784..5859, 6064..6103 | 0.4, 17.8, 18.7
